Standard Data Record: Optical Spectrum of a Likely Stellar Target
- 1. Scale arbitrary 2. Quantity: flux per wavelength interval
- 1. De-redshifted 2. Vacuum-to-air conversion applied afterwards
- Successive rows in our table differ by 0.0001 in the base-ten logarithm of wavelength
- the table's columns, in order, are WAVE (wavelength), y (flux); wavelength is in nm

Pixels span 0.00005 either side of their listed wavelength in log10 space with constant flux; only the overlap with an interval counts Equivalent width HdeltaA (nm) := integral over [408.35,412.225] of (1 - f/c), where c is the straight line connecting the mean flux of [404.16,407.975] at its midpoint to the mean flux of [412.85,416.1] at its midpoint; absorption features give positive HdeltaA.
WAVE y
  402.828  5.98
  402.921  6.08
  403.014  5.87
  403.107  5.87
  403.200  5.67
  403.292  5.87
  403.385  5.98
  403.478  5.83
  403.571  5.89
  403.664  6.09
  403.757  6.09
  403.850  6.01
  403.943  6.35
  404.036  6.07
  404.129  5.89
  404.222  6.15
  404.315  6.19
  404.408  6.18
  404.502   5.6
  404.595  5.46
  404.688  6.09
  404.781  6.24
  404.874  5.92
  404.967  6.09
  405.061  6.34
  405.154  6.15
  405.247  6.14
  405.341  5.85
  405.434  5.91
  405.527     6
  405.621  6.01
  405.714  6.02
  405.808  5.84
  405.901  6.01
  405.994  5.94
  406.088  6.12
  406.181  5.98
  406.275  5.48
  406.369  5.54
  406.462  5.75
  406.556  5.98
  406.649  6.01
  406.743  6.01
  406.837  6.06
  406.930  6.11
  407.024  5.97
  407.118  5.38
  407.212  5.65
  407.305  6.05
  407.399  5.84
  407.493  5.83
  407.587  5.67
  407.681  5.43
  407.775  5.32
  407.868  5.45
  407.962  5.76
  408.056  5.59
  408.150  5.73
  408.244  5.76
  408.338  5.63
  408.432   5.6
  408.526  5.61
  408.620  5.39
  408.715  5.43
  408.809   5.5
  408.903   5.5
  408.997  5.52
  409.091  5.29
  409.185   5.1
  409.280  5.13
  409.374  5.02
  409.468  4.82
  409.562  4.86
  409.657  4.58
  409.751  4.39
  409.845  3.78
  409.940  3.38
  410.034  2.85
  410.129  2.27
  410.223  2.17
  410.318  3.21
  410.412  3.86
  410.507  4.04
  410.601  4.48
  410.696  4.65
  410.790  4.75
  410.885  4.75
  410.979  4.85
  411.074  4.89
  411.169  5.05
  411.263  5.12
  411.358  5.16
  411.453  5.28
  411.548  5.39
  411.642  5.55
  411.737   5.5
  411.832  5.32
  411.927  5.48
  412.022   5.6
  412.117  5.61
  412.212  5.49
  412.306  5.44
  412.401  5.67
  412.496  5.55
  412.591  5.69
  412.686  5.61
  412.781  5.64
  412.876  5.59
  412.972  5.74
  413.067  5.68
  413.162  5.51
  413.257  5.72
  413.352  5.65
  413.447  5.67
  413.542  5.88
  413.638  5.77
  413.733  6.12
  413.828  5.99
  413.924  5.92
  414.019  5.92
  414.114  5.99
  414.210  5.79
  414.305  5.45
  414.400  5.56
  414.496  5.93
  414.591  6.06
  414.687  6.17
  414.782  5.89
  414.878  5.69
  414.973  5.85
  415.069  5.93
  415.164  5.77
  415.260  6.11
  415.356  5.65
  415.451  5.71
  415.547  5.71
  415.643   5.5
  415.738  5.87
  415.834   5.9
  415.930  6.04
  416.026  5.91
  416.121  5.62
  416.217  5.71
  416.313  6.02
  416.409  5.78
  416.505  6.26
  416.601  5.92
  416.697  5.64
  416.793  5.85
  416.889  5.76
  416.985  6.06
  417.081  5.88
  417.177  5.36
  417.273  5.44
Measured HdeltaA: 0.705 nm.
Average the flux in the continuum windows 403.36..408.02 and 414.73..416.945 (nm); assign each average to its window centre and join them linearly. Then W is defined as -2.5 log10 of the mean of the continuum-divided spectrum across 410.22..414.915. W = 0.09 mag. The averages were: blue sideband 5.91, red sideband 5.83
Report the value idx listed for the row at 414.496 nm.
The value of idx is 5.93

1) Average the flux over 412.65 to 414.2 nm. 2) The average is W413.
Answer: 5.77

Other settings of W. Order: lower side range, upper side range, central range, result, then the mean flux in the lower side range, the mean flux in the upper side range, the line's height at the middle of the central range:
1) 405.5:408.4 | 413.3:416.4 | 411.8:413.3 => 0.05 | 5.8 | 5.84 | 5.83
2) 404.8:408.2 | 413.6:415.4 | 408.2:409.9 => 0.14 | 5.86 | 5.87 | 5.87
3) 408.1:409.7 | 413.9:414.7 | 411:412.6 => 0.04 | 5.32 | 5.85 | 5.61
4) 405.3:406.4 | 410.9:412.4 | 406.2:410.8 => 0.11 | 5.9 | 5.32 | 5.63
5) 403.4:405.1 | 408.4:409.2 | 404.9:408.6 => -0.02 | 6.02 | 5.45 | 5.71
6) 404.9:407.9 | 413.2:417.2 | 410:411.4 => 0.37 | 5.88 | 5.84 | 5.86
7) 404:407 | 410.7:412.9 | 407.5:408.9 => 0.03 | 5.97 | 5.33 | 5.7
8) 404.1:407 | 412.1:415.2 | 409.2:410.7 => 0.42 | 5.97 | 5.76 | 5.86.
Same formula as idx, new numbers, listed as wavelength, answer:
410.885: 4.75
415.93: 6.04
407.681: 5.43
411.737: 5.5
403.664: 6.09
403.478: 5.83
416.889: 5.76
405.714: 6.02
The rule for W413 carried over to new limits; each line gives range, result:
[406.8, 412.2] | 5.05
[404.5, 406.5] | 5.94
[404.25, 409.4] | 5.77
